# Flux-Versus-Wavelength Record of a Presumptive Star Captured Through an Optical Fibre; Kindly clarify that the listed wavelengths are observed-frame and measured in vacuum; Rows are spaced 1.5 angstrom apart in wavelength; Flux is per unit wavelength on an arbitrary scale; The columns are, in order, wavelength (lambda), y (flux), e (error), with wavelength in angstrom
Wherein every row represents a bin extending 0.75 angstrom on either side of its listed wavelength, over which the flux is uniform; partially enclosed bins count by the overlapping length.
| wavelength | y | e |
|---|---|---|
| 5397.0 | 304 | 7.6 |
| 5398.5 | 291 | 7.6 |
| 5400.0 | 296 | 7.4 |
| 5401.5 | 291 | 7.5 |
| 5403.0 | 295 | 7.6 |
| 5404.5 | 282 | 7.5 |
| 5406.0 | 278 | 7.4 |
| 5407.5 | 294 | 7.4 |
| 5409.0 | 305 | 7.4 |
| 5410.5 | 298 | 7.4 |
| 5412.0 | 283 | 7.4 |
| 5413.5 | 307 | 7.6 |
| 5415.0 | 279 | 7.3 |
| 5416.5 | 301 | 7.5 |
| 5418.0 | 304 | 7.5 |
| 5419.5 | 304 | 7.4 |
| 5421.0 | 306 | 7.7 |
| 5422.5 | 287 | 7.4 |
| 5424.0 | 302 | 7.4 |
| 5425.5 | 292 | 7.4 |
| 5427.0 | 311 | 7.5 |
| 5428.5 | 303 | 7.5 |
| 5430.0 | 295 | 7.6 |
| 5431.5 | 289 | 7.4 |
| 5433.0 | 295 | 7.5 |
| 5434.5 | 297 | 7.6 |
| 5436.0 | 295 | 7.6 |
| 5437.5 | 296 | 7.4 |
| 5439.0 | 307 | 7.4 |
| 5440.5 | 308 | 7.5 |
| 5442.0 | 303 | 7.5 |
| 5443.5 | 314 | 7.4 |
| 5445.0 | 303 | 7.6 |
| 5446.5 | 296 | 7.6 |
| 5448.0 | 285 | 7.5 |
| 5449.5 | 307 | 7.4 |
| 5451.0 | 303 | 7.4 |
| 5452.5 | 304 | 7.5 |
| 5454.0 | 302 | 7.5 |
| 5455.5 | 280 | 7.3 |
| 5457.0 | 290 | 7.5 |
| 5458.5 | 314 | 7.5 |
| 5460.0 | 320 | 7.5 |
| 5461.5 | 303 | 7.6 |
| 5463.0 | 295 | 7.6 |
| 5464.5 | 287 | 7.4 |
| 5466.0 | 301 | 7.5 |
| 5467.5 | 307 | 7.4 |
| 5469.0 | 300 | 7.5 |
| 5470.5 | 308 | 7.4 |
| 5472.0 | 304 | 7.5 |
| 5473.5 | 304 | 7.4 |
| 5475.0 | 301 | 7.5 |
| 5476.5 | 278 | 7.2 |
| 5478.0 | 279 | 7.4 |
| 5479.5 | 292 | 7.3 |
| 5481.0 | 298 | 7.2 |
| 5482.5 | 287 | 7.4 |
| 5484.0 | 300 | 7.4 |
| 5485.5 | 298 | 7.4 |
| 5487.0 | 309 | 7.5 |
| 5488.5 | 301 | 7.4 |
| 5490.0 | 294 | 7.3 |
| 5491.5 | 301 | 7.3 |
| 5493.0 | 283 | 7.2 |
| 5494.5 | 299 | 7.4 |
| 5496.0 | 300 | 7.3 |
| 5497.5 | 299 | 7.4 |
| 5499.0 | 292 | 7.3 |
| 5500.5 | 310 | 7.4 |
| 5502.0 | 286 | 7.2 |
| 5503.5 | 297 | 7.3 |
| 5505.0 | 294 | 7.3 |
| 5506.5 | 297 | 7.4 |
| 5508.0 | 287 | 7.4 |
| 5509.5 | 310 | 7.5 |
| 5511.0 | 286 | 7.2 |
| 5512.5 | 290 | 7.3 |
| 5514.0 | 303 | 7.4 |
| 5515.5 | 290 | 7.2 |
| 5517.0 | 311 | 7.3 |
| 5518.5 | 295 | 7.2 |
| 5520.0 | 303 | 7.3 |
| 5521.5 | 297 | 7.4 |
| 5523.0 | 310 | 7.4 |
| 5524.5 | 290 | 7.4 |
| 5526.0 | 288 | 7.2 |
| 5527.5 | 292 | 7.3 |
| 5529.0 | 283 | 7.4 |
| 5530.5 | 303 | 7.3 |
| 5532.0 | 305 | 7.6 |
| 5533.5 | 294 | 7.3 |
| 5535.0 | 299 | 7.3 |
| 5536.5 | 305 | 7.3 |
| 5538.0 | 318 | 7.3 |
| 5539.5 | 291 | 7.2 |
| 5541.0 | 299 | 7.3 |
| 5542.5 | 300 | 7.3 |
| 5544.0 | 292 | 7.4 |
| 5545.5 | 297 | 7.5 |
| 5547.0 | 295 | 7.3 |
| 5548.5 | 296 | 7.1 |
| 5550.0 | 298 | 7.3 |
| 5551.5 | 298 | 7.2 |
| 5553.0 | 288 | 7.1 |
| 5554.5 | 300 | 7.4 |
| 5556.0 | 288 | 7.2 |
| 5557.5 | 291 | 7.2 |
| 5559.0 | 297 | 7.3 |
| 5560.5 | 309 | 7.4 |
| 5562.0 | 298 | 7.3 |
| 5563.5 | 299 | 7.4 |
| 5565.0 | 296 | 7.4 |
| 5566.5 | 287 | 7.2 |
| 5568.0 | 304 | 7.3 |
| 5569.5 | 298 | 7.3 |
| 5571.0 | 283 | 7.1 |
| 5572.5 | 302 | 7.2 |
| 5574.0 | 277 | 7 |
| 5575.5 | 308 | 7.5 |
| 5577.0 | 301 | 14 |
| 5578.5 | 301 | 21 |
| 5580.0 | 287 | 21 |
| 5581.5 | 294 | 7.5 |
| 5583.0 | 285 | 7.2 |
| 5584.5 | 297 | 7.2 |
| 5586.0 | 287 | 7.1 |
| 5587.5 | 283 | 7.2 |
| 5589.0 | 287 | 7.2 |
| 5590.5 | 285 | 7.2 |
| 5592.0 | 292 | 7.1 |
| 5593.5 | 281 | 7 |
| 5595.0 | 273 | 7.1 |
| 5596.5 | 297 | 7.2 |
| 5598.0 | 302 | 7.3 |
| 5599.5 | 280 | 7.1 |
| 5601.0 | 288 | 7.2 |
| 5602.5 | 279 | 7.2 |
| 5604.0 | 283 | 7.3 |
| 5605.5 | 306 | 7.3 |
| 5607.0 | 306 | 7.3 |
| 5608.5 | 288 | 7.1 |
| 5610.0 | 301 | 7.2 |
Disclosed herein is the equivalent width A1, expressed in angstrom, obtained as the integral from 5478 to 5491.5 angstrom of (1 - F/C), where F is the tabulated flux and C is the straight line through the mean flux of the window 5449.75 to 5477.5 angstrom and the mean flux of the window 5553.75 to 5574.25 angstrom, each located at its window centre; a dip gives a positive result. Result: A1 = 0.1 angstrom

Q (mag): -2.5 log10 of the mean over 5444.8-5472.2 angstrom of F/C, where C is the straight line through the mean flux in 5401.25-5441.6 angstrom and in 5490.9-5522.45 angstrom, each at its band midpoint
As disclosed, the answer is -0.01 mag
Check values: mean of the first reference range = 297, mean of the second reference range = 297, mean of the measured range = 300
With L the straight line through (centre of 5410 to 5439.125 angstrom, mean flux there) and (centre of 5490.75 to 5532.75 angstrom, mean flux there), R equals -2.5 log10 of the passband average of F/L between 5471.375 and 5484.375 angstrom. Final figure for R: 0.01 mag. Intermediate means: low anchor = 297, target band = 293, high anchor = 296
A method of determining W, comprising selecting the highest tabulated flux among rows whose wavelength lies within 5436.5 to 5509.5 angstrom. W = 320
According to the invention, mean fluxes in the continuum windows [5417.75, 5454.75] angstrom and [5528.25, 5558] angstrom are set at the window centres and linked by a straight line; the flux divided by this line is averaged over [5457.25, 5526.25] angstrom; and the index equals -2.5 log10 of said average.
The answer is 0.00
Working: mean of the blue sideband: 300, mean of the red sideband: 297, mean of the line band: 298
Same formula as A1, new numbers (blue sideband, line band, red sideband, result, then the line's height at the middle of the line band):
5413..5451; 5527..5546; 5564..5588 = -0.2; 295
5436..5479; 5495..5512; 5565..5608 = 0.0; 297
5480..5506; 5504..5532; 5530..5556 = 0.1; 298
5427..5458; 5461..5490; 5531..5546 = 0.2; 299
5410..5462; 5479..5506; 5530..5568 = 0.2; 299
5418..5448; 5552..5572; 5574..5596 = -0.3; 291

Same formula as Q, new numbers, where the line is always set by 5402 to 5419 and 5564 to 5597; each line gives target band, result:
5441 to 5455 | -0.032 mag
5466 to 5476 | -0.038 mag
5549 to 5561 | -0.016 mag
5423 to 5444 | -0.026 mag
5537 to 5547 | -0.028 mag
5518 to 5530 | -0.011 mag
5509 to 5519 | -0.021 mag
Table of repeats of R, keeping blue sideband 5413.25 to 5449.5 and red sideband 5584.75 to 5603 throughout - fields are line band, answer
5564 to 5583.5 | -0.023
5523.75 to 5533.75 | -0.007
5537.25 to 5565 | -0.028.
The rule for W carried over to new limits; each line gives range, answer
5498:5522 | 311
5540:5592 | 309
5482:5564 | 318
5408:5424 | 307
